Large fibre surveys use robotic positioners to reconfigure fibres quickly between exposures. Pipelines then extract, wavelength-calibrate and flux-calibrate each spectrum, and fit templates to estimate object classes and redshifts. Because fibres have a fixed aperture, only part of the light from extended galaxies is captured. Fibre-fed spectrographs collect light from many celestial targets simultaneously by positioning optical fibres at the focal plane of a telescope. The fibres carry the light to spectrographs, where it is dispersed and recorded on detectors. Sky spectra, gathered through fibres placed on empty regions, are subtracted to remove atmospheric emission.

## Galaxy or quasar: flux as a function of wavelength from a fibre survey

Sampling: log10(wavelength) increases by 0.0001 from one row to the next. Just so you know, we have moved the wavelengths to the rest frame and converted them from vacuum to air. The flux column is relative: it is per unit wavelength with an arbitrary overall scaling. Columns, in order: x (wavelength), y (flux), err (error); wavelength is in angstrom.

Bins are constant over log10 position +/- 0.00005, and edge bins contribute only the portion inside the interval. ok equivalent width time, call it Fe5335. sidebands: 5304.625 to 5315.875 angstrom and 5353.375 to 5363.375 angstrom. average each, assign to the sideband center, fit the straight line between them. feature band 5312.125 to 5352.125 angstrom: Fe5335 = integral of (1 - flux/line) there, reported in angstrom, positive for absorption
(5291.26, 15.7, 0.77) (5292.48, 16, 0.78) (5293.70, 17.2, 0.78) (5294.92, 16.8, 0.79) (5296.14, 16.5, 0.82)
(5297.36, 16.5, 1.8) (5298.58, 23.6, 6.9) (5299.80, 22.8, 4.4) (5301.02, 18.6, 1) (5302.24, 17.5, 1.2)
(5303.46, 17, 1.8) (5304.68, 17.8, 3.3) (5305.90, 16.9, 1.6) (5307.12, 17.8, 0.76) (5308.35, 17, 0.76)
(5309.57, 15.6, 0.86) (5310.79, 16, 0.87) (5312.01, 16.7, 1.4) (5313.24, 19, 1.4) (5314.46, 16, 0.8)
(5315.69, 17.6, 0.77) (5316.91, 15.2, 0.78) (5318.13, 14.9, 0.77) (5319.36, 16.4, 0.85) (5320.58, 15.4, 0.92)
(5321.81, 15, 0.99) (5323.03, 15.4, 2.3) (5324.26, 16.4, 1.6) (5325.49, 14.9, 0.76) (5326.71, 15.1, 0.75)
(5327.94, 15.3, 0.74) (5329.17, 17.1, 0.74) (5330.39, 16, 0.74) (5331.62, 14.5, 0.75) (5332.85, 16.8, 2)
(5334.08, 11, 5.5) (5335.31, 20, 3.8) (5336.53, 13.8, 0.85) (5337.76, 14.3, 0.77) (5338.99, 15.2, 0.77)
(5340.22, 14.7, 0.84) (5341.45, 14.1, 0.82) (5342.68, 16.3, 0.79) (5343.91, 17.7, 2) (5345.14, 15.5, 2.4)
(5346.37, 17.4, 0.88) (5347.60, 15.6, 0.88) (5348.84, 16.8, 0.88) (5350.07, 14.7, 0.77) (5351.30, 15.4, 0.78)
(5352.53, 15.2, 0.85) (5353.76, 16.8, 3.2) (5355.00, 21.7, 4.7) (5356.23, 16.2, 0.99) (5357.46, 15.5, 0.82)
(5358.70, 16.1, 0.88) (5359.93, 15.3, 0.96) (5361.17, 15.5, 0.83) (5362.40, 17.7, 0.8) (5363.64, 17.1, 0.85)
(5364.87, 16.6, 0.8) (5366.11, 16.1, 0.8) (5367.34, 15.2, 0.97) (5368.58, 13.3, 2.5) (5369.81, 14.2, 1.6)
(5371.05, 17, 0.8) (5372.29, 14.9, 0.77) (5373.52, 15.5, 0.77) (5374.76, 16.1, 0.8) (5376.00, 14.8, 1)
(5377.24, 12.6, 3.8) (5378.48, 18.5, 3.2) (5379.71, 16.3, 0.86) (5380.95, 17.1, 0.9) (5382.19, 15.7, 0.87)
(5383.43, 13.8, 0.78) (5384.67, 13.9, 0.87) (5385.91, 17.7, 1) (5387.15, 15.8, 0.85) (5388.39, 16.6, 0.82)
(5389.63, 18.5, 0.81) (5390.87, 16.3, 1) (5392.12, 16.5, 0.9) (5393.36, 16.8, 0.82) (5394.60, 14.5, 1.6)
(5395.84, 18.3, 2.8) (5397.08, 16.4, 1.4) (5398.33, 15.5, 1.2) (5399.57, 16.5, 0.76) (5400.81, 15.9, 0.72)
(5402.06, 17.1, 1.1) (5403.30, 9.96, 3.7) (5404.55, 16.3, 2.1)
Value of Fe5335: 2.77 angstrom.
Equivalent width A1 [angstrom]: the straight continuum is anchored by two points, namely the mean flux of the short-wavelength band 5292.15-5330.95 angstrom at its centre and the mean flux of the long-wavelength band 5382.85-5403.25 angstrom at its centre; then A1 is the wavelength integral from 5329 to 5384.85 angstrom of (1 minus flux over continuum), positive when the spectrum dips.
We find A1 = 2.2 angstrom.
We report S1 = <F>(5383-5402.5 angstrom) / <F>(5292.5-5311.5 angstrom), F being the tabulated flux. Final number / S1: 0.92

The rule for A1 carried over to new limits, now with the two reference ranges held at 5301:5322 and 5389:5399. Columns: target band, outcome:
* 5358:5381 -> 1.2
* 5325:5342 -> 1.5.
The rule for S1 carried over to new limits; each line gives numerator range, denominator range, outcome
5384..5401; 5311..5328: 1.03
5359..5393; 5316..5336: 1.02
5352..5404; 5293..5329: 0.94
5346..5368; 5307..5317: 0.97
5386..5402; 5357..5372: 1.05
